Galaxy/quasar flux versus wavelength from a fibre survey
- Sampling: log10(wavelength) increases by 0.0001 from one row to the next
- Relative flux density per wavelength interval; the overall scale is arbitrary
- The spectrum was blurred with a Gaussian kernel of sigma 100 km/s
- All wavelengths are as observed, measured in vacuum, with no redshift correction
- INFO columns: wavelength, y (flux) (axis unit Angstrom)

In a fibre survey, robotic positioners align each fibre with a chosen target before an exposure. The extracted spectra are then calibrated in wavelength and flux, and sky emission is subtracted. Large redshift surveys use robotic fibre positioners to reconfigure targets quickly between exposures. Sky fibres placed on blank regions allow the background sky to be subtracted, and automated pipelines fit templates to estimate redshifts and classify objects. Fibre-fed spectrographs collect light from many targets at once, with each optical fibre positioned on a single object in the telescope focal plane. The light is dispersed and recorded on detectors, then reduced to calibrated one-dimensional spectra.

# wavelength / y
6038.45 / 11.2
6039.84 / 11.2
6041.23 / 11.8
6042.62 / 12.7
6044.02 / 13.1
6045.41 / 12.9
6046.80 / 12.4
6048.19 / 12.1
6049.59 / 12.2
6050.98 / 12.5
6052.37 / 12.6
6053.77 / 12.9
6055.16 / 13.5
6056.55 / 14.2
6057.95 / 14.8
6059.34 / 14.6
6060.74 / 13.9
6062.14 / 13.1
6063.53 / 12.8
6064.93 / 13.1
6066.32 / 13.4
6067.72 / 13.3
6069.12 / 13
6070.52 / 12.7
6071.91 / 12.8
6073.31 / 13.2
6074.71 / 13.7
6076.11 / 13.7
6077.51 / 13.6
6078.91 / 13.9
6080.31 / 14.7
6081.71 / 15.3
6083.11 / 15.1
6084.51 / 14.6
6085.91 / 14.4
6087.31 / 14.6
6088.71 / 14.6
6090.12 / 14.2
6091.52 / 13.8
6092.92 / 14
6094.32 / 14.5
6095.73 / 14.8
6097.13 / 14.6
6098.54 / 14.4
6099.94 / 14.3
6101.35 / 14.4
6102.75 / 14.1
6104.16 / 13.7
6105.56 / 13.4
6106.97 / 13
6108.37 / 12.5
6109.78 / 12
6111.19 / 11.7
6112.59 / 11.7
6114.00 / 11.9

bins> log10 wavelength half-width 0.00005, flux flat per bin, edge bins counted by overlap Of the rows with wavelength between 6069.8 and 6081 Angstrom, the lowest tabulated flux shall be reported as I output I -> 12.7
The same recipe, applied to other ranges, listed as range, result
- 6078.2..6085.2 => 13.9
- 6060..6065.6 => 12.8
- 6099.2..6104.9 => 13.7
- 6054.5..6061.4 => 13.5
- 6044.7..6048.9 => 12.1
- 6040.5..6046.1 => 11.8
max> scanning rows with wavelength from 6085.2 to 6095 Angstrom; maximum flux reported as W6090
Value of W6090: 14.6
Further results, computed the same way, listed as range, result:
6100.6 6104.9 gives 14.4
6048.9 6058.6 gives 14.8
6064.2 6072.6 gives 13.4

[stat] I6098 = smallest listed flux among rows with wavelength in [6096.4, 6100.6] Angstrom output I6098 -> 14.3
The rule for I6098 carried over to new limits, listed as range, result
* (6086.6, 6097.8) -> 13.8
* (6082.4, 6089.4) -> 14.4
